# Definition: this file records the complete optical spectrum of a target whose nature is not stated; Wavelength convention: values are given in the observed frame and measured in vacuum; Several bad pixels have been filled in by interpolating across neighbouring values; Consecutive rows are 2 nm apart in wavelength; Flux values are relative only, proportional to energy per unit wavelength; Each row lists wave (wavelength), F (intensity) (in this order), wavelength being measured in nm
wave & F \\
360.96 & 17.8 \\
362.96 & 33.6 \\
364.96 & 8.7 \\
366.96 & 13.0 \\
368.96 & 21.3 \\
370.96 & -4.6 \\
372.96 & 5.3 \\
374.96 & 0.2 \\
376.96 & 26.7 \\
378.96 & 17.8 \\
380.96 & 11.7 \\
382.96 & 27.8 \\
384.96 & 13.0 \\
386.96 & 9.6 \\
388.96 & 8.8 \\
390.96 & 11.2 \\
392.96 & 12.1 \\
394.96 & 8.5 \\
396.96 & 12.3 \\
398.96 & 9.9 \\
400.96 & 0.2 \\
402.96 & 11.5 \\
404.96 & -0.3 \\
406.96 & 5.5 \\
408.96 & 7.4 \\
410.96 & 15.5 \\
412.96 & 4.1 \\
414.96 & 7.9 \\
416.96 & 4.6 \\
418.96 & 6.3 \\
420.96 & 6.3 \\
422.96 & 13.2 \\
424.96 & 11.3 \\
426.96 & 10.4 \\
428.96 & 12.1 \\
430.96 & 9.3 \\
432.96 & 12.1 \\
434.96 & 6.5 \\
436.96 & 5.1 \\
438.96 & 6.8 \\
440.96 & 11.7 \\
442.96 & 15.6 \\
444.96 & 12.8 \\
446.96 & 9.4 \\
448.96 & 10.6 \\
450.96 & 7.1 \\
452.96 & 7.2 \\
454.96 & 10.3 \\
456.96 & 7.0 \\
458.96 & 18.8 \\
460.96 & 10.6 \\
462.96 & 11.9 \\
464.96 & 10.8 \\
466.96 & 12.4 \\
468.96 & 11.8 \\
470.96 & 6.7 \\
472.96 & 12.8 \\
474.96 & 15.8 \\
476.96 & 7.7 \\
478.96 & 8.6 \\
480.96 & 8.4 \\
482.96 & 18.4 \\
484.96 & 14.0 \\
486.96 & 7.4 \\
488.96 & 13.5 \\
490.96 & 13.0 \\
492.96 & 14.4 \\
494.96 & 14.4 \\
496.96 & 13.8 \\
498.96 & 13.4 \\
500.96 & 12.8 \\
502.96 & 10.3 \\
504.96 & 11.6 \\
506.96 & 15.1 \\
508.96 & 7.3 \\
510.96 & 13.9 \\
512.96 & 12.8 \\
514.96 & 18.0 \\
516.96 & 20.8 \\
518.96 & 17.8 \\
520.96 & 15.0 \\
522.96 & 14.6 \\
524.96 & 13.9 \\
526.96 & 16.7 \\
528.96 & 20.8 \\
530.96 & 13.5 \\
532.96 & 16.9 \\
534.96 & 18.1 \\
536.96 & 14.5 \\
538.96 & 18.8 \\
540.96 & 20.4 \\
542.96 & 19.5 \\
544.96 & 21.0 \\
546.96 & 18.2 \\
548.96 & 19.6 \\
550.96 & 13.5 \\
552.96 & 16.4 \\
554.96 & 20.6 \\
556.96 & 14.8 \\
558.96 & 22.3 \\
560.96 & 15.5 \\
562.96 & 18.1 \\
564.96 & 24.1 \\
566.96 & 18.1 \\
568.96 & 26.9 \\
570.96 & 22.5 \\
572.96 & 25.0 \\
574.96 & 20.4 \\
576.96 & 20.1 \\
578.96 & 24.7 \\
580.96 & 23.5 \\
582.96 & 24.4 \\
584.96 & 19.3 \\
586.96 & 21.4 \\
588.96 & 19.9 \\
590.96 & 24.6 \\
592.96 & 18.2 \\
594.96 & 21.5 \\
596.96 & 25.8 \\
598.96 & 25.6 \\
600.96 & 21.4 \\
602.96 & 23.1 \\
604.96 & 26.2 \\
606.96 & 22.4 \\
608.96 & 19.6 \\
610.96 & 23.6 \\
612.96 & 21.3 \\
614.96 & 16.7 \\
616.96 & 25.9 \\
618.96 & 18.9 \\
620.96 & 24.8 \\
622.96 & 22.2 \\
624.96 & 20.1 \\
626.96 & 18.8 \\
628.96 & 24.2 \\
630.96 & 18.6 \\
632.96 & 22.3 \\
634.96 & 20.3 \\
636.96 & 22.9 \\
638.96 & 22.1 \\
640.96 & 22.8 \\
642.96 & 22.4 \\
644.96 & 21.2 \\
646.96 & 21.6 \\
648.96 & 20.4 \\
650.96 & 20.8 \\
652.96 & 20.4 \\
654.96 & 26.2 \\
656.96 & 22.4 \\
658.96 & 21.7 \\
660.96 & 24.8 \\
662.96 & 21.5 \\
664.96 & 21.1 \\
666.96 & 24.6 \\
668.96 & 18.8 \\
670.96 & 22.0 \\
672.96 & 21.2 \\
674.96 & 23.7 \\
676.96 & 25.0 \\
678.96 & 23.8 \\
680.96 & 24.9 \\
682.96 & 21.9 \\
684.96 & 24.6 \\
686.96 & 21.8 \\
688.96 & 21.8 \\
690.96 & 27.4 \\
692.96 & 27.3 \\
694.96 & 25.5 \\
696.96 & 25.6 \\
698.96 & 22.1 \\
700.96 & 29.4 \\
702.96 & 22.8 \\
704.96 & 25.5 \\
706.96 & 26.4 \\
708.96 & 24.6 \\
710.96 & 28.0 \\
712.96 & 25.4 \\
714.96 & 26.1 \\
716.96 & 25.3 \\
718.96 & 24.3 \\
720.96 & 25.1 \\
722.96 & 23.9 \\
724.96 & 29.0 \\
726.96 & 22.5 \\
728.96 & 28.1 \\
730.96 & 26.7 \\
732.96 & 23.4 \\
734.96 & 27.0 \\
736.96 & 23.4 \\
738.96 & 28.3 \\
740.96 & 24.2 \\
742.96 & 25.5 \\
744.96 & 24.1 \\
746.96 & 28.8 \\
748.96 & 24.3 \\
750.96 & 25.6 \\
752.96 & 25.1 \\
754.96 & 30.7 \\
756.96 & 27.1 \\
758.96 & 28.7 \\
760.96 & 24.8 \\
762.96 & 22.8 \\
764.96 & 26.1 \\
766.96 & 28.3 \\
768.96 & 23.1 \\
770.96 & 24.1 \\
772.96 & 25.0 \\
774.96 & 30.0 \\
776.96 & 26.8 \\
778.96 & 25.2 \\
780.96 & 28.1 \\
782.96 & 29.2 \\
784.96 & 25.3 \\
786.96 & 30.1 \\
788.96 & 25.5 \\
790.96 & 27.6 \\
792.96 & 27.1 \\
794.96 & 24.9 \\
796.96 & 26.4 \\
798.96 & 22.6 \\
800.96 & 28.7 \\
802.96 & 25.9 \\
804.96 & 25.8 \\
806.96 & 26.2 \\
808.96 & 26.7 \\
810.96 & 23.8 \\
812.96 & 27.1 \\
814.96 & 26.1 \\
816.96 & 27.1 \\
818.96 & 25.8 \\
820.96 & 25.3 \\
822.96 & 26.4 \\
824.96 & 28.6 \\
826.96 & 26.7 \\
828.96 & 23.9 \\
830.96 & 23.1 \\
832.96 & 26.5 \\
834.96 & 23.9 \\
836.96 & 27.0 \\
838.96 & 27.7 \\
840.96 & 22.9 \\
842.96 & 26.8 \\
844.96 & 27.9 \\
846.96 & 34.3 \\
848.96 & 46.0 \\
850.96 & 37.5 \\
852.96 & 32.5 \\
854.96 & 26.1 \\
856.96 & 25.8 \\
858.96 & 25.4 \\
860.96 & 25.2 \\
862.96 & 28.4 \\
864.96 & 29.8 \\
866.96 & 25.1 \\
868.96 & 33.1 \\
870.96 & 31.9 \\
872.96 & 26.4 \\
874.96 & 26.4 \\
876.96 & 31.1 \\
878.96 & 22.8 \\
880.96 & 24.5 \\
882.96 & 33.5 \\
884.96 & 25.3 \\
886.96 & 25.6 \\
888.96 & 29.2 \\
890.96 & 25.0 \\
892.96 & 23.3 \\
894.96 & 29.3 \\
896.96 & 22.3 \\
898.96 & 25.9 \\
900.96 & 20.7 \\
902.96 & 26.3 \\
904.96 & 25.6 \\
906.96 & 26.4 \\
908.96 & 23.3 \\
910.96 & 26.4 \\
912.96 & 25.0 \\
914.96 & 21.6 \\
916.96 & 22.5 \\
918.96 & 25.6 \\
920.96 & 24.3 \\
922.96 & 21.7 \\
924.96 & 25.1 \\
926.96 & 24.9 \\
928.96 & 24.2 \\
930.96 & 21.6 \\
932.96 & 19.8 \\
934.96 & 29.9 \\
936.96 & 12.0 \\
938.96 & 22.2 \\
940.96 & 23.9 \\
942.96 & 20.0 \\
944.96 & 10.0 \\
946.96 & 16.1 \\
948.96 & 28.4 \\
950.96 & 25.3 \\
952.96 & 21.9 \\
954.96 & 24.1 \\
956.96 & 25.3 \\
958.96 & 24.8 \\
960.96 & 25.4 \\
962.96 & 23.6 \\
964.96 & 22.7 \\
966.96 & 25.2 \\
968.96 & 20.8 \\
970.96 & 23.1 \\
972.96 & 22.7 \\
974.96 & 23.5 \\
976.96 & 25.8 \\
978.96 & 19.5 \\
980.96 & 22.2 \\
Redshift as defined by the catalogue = 0.29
